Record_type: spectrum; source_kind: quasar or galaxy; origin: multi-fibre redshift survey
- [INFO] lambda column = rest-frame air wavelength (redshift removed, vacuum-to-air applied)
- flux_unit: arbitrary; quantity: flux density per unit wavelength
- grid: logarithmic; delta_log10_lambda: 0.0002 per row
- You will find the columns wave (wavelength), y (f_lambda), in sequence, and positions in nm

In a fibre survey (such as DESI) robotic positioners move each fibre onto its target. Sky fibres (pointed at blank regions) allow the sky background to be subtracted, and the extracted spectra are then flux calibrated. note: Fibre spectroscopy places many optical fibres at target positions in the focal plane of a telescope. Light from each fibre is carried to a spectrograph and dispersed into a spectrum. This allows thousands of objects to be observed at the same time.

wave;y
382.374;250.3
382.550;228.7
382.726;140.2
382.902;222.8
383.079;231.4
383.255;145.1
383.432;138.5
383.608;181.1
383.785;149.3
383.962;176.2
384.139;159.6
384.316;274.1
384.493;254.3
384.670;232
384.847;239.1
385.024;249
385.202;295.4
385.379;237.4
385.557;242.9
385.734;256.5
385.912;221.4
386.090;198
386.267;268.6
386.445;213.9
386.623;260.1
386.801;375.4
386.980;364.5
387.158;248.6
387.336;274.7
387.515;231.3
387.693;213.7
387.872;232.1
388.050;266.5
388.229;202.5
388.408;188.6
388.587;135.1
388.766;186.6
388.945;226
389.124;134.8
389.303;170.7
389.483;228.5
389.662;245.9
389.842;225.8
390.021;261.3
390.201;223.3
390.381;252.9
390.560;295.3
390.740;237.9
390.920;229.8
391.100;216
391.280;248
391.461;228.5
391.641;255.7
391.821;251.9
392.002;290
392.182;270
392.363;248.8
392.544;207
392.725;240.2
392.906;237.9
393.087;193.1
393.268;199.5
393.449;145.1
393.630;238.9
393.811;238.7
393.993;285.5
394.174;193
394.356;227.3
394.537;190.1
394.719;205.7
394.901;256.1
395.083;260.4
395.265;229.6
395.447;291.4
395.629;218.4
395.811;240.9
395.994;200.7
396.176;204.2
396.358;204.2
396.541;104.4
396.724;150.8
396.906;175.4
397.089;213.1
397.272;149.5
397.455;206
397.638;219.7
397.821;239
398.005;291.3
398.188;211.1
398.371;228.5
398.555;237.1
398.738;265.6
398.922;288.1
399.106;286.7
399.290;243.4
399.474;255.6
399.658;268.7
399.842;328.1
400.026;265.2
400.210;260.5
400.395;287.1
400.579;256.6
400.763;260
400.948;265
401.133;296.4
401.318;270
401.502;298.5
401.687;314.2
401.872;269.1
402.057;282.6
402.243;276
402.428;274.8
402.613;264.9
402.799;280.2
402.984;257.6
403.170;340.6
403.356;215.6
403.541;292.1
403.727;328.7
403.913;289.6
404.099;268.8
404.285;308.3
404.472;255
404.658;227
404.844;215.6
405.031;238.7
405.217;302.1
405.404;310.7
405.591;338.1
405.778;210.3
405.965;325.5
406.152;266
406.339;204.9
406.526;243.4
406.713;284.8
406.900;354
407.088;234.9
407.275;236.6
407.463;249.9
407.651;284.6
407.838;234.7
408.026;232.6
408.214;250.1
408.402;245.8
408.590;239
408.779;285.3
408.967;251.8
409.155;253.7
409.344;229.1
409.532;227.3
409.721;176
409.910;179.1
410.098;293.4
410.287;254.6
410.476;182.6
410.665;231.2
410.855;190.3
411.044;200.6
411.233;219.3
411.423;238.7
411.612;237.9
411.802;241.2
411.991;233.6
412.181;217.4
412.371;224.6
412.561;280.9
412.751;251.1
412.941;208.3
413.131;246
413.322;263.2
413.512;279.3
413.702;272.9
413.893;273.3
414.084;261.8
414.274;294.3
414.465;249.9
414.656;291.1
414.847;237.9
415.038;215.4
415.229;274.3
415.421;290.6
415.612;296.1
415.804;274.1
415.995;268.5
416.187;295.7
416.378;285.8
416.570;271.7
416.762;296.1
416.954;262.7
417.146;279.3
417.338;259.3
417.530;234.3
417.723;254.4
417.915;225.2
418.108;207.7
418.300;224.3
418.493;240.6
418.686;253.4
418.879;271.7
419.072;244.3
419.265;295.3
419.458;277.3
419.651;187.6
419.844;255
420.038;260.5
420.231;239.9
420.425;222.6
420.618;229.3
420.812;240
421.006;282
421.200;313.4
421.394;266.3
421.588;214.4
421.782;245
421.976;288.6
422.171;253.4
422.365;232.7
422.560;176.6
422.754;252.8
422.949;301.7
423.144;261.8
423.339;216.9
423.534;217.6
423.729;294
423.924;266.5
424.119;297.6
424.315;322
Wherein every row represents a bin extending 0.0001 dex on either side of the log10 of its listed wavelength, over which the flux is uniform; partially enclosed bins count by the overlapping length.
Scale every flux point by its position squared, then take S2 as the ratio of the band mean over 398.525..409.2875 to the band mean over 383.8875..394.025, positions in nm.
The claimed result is 1.2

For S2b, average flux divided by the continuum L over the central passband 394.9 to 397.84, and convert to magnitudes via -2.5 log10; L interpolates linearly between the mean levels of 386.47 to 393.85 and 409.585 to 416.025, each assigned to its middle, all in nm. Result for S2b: 0.146 mag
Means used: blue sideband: 234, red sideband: 245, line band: 207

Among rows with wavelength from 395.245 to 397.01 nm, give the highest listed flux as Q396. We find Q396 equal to 291.4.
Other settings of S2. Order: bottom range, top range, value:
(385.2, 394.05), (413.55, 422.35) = 1.26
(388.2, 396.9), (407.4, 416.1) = 1.23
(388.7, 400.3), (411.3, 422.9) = 1.23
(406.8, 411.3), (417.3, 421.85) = 1.09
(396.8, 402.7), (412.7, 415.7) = 1.10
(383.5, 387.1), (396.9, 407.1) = 1.20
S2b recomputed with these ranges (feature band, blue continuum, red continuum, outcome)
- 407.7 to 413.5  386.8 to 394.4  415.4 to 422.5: 0.07 mag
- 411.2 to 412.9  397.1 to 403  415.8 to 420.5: 0.09 mag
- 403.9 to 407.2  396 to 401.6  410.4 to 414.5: -0.13 mag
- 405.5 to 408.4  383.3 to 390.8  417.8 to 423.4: -0.10 mag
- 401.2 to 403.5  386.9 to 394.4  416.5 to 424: -0.17 mag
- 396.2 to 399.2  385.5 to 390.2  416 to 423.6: 0.11 mag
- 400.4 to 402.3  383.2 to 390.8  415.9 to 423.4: -0.17 mag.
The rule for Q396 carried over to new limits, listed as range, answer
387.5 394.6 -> 295.3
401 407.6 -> 354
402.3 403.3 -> 340.6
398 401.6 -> 328.1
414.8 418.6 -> 296.1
